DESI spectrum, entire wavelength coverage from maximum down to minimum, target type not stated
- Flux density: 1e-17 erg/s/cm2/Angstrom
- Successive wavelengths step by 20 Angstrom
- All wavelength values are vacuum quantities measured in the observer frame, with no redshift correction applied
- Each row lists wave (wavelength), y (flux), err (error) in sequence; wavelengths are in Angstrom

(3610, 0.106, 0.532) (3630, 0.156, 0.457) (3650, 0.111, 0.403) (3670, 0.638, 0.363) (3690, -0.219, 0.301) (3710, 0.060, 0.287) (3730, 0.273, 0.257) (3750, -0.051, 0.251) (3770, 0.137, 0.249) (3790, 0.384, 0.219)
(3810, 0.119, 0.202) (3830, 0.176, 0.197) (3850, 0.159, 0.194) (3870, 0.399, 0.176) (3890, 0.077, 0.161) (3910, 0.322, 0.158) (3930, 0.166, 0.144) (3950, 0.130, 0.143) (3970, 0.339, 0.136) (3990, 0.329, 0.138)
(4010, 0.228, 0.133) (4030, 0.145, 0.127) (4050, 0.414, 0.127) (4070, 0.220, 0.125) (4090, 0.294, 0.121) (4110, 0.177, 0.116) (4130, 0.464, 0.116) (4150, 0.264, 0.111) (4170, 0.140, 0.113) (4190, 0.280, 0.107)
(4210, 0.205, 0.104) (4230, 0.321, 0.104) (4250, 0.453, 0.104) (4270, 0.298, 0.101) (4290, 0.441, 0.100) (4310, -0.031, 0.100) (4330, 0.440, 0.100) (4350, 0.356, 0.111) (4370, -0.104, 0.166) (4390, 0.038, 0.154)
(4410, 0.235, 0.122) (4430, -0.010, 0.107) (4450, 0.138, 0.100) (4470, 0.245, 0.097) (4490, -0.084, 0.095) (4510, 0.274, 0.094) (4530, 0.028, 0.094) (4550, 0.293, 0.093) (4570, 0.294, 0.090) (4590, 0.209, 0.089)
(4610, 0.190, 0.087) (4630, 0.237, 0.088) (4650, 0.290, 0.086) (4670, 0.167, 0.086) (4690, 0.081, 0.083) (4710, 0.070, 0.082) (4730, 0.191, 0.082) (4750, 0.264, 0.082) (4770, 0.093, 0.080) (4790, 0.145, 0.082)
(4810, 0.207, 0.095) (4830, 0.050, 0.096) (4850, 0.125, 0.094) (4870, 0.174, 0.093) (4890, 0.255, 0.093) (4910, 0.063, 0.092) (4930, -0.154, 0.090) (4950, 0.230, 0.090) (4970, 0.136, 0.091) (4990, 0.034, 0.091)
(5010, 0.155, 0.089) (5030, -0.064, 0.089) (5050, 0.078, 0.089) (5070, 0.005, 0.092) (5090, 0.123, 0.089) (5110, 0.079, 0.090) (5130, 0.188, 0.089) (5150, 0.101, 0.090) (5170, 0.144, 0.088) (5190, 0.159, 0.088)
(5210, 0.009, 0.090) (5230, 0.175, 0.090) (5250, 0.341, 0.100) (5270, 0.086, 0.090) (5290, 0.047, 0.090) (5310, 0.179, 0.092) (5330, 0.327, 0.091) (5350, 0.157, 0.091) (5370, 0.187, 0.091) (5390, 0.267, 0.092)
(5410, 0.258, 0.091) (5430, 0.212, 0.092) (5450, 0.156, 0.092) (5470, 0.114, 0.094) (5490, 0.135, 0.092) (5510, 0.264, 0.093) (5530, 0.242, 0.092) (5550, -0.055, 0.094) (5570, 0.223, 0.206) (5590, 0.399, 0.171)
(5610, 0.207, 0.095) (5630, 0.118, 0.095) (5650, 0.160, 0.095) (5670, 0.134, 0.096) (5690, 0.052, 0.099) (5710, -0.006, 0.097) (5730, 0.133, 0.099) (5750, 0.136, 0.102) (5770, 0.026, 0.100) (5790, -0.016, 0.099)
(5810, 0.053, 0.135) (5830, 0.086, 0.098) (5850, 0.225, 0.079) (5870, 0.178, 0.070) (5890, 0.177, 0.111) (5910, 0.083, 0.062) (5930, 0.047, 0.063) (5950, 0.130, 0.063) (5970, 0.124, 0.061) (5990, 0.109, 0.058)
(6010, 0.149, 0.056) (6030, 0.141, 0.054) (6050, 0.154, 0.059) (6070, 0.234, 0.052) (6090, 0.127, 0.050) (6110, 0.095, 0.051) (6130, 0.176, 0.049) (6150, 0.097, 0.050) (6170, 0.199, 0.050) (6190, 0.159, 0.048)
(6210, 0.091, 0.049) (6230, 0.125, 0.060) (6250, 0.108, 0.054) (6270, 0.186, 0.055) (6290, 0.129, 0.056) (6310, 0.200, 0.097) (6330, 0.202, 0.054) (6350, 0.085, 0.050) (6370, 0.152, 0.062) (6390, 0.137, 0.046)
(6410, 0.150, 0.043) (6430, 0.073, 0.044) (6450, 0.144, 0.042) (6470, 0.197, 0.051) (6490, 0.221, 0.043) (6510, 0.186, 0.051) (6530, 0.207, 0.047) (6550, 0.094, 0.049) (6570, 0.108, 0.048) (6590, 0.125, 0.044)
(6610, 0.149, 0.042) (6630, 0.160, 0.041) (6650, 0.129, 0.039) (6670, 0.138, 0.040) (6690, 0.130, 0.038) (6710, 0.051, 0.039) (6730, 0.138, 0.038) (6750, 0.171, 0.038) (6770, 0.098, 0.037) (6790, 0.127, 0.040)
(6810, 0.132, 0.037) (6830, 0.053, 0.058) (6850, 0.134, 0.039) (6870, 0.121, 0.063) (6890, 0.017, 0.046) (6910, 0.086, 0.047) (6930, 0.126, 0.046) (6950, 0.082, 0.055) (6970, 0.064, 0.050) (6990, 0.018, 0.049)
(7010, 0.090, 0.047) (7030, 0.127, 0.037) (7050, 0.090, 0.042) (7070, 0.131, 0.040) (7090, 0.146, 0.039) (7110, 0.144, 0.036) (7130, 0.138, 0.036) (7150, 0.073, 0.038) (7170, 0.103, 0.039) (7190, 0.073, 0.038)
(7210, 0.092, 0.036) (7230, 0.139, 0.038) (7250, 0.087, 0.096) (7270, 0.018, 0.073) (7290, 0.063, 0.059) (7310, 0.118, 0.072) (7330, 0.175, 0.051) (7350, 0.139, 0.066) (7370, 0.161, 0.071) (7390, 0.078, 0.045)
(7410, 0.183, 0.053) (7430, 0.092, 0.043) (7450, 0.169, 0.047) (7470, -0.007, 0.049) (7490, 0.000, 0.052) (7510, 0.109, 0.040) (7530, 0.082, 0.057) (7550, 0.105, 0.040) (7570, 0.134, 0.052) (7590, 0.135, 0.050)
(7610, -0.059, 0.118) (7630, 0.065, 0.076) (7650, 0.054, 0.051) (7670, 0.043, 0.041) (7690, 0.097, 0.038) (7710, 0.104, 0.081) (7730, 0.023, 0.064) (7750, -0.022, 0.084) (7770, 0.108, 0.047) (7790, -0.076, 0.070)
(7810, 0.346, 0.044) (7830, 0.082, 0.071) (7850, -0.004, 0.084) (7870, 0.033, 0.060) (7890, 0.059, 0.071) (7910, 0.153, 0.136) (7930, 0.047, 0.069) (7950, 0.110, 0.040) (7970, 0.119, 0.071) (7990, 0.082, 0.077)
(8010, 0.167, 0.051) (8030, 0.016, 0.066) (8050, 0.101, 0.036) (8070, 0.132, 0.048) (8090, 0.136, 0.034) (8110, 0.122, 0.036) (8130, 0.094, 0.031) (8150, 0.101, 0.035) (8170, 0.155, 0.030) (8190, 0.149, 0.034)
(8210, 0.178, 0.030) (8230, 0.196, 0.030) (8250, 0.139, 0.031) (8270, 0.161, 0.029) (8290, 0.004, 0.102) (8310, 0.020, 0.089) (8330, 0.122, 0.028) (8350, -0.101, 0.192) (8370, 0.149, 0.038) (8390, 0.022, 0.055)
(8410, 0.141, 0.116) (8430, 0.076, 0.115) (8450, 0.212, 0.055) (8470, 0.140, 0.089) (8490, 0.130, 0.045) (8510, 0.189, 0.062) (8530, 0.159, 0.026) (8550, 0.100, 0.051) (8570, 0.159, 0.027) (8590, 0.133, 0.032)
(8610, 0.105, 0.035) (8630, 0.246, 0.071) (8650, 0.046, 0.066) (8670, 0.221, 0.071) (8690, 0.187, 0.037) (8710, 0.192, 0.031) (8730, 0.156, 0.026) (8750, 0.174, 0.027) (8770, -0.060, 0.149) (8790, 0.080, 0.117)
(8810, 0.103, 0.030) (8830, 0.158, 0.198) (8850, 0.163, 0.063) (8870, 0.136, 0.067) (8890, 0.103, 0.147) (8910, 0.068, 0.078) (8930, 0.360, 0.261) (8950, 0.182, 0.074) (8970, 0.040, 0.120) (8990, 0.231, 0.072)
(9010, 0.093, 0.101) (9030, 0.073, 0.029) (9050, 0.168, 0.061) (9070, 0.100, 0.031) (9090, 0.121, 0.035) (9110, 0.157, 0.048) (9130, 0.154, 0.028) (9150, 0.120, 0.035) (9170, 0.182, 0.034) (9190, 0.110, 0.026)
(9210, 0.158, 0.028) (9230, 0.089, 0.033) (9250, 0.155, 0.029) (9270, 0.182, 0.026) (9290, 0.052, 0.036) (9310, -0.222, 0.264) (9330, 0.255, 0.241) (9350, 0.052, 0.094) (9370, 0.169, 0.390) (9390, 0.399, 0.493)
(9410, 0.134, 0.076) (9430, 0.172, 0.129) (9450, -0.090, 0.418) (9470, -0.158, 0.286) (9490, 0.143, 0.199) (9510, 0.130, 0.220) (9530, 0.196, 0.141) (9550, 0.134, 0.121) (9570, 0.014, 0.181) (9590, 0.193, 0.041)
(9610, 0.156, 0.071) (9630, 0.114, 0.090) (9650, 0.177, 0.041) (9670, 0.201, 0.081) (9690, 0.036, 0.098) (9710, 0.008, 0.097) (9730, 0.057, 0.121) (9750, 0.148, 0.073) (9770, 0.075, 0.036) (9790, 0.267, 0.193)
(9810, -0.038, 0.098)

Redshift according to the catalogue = 1.09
